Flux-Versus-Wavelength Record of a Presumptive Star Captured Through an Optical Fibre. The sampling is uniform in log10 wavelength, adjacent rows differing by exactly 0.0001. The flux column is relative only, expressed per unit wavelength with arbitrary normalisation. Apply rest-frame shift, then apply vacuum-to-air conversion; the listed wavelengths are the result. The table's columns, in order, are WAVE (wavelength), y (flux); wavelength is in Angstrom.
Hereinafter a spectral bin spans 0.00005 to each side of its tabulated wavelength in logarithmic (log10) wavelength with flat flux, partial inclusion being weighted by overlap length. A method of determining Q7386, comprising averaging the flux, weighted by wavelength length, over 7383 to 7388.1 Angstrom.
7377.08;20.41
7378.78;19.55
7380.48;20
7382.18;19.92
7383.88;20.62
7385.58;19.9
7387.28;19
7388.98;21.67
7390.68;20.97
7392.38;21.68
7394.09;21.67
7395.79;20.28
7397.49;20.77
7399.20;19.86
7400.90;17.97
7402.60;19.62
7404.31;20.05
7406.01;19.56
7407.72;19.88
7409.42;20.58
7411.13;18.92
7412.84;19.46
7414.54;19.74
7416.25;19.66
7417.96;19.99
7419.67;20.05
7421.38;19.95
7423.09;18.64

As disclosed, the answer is 19.9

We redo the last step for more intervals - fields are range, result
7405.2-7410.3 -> 20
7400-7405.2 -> 19.3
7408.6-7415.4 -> 19.7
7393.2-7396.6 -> 21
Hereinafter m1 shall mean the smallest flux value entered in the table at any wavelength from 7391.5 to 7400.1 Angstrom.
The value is 19.86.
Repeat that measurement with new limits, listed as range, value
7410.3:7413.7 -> 18.92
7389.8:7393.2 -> 20.97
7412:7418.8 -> 19.46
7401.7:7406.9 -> 19.56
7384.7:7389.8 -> 19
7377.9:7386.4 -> 19.55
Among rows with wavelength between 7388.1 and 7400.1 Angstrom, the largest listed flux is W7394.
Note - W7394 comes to 21.68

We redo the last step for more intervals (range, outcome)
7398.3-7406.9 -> 20.05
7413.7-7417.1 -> 19.74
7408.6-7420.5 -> 20.58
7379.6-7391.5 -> 21.67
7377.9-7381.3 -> 20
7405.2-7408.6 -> 19.88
